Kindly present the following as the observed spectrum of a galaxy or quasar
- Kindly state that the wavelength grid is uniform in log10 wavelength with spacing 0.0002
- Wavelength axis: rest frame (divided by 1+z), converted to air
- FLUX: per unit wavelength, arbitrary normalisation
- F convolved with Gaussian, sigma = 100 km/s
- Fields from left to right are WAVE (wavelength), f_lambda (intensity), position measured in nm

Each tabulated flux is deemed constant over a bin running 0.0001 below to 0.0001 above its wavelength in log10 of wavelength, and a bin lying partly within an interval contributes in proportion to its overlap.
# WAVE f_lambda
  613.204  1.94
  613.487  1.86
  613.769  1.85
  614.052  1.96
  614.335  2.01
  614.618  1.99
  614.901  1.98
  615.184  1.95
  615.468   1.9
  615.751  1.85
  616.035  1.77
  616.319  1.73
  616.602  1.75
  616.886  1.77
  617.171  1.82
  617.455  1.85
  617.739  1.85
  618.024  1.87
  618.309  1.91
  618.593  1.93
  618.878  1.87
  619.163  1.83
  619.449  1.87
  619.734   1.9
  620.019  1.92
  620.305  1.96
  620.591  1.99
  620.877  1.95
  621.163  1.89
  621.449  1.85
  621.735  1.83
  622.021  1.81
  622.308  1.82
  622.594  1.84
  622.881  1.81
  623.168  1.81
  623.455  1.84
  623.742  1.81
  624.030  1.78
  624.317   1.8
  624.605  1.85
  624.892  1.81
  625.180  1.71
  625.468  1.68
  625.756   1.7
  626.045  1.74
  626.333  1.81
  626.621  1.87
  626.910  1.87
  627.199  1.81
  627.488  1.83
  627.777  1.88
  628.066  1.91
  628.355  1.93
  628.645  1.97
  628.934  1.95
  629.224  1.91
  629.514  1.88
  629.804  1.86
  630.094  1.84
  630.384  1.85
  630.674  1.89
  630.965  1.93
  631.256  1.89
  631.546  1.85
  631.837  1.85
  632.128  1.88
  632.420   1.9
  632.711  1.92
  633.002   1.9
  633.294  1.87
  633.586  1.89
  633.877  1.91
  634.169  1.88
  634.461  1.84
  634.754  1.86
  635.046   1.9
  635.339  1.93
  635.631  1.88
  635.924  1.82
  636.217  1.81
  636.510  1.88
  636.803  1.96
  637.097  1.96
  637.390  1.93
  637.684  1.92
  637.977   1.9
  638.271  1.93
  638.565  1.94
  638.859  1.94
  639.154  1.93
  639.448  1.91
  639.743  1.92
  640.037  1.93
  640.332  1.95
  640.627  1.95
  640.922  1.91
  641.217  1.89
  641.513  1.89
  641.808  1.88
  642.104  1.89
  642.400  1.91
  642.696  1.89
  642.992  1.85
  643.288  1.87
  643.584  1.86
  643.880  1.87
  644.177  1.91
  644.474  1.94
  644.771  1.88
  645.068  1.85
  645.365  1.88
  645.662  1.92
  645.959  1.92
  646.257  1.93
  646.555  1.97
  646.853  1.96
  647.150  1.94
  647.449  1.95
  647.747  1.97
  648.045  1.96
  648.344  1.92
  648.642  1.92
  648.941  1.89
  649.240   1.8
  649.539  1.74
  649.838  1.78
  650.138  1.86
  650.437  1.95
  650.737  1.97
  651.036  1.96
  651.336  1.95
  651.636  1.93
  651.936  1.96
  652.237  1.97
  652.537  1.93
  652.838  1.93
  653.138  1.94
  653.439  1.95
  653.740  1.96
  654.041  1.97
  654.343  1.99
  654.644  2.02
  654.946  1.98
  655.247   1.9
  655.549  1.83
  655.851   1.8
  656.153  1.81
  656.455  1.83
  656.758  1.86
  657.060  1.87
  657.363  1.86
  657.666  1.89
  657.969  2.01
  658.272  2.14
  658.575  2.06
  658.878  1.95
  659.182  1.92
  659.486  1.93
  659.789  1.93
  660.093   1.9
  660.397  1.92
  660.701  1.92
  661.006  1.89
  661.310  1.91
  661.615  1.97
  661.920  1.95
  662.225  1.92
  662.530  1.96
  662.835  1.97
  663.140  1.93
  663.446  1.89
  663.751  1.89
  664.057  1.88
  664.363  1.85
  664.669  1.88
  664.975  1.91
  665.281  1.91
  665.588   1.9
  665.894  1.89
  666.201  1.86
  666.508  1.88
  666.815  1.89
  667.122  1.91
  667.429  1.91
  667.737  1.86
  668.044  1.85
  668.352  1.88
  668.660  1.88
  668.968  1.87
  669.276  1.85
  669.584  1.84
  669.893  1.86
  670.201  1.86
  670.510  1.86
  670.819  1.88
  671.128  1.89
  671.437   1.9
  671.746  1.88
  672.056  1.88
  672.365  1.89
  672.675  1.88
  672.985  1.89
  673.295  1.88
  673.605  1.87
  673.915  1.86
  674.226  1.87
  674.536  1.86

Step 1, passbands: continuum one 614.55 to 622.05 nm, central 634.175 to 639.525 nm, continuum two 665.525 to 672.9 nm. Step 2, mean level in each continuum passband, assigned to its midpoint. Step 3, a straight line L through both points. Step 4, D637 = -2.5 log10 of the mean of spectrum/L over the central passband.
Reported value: -0.02 mag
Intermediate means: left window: 1.87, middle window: 1.9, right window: 1.88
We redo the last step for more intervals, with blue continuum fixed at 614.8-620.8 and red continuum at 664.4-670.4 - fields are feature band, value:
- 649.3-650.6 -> 0.026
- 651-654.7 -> -0.046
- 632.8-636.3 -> -0.002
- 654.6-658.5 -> -0.018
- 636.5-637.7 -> -0.036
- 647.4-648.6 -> -0.042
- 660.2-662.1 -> -0.028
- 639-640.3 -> -0.029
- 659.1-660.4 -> -0.025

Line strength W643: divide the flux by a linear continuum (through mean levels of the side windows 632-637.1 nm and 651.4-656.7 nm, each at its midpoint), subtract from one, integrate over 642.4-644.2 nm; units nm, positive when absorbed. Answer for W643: 0.03 nm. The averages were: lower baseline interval 1.89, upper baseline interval 1.92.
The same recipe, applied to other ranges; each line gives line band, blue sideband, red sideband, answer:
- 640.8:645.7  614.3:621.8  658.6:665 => 0.042 nm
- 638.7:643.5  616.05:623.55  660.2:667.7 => -0.067 nm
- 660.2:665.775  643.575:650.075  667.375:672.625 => -0.099 nm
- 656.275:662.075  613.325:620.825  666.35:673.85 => -0.166 nm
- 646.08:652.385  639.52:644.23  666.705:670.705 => -0.092 nm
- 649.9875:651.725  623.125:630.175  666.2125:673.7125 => -0.074 nm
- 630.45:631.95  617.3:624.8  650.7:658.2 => 0.000 nm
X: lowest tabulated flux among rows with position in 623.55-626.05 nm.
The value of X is 1.68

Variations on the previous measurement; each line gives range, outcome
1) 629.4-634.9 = 1.84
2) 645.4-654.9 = 1.74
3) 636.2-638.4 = 1.81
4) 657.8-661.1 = 1.89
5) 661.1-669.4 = 1.85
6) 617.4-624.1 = 1.78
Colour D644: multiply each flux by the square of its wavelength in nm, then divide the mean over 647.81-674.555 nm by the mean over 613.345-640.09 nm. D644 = 1.1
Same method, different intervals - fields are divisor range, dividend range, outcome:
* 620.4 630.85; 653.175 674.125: 1.16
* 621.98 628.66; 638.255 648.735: 1.12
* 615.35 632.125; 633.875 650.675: 1.09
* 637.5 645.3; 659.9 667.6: 1.07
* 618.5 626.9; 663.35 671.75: 1.18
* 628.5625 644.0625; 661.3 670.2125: 1.09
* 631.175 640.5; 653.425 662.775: 1.09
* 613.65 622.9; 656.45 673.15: 1.17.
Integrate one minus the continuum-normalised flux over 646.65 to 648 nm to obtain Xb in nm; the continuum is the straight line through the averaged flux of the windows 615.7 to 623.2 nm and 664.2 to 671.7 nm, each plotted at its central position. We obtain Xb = -0.064 nm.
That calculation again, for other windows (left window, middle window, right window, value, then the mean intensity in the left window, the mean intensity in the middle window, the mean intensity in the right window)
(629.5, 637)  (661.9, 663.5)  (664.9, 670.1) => -0.051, 1.88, 1.94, 1.88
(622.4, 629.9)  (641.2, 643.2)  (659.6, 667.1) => -0.021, 1.83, 1.88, 1.91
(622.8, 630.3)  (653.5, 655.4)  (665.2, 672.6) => -0.108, 1.83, 1.97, 1.88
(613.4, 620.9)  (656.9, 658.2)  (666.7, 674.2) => -0.030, 1.88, 1.92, 1.88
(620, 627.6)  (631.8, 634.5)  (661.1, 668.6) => -0.063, 1.83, 1.89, 1.9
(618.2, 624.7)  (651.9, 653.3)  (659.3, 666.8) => -0.035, 1.86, 1.94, 1.91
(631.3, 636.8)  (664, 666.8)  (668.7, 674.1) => -0.016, 1.88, 1.88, 1.87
